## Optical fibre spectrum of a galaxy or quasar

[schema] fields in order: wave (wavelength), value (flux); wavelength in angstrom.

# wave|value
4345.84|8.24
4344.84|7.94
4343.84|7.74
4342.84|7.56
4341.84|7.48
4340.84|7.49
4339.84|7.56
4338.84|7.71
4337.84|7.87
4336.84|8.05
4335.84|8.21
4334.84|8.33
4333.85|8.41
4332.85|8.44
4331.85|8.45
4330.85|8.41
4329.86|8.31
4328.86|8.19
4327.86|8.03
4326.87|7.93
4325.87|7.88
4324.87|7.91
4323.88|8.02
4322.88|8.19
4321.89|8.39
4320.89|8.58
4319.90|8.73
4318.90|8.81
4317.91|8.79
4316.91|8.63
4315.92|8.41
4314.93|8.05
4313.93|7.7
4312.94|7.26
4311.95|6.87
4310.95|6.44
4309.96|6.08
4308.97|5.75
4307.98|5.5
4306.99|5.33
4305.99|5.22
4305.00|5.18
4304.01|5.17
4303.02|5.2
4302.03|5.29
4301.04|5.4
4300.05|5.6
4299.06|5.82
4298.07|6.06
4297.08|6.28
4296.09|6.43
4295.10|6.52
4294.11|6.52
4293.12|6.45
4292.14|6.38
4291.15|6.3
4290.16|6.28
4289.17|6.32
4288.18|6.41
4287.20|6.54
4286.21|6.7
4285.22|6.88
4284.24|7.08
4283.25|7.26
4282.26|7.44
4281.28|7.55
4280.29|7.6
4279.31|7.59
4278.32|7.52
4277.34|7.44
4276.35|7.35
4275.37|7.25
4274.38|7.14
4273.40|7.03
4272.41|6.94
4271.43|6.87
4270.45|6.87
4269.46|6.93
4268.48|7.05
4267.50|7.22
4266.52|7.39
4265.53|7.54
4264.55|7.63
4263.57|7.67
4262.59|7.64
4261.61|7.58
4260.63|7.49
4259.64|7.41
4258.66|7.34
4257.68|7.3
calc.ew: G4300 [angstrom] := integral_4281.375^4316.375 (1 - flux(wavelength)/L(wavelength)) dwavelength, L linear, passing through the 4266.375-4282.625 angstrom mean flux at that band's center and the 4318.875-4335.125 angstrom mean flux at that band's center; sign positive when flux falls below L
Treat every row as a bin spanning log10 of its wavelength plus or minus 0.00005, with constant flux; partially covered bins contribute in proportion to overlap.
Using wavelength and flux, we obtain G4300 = 6.2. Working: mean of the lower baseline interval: 7.24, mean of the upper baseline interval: 8.28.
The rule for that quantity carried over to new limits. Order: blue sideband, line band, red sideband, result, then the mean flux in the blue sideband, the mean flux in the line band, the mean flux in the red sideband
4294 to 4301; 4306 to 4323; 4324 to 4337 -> -0.5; 6.1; 7.42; 8.2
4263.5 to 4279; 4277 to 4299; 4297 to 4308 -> -1.7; 7.23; 6.77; 5.47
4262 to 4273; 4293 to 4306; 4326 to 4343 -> 3.1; 7.25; 5.8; 8.03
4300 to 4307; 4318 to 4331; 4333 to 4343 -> -2.7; 5.27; 8.28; 7.9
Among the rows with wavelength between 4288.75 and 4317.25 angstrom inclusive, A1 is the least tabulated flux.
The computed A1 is 5.17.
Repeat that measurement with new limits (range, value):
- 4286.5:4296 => 6.28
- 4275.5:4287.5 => 6.54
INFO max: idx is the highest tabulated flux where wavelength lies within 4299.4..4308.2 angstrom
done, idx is 5.6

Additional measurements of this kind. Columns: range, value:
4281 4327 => 8.81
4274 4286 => 7.6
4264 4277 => 7.63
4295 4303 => 6.52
